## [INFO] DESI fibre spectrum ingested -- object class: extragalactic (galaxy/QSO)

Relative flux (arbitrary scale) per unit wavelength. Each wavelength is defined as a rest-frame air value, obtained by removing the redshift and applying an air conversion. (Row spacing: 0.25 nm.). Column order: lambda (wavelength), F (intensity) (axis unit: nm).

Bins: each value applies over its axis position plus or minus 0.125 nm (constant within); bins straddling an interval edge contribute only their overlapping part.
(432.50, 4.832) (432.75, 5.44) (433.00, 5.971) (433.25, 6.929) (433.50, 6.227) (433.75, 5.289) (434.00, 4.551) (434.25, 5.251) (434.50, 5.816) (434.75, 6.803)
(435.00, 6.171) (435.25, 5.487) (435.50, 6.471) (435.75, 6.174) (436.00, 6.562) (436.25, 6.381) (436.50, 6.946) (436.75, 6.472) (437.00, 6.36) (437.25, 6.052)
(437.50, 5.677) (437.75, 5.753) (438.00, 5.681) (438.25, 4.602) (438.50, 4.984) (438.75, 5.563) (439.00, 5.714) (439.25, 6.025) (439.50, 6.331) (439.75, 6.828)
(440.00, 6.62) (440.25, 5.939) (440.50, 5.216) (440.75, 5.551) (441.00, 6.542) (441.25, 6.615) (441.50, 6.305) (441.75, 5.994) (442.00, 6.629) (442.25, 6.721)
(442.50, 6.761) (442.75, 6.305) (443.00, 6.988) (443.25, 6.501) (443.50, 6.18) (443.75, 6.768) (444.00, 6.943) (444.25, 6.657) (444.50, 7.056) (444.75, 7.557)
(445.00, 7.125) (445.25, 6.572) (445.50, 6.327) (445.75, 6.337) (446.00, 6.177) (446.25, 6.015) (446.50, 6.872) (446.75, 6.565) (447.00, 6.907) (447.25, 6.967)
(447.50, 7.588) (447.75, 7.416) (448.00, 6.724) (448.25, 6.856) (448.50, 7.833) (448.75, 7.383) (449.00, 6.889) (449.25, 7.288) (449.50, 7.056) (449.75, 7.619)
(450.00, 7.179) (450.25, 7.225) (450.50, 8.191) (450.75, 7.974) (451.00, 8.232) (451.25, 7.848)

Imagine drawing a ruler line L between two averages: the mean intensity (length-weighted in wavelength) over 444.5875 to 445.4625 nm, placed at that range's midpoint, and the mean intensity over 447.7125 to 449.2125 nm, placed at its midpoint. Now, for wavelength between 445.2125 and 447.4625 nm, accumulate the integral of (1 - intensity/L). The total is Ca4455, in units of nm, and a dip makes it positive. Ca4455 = 0.16 nm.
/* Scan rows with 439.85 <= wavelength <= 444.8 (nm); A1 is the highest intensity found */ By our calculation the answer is 7.557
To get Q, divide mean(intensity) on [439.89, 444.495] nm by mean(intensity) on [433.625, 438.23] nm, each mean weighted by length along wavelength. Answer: 1.1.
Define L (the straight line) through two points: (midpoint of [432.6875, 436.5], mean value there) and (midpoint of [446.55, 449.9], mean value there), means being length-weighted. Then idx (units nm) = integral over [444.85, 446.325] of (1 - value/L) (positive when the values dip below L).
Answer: 0.10 nm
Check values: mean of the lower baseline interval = 6.01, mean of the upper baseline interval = 7.15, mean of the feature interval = 6.46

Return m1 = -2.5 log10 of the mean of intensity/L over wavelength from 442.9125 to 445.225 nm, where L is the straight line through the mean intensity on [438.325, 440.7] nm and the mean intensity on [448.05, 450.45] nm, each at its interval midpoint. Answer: -0.05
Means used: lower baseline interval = 5.87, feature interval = 6.85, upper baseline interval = 7.27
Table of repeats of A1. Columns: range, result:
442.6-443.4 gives 6.988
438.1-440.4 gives 6.828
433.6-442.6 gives 6.946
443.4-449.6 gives 7.833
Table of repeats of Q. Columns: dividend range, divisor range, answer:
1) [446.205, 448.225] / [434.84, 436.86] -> 1.09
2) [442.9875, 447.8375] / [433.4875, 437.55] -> 1.12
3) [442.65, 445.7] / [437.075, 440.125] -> 1.16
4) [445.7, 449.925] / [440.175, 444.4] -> 1.09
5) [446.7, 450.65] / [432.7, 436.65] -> 1.20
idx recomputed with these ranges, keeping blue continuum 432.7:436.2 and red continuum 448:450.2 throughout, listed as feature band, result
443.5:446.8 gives 0.10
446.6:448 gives 0.00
